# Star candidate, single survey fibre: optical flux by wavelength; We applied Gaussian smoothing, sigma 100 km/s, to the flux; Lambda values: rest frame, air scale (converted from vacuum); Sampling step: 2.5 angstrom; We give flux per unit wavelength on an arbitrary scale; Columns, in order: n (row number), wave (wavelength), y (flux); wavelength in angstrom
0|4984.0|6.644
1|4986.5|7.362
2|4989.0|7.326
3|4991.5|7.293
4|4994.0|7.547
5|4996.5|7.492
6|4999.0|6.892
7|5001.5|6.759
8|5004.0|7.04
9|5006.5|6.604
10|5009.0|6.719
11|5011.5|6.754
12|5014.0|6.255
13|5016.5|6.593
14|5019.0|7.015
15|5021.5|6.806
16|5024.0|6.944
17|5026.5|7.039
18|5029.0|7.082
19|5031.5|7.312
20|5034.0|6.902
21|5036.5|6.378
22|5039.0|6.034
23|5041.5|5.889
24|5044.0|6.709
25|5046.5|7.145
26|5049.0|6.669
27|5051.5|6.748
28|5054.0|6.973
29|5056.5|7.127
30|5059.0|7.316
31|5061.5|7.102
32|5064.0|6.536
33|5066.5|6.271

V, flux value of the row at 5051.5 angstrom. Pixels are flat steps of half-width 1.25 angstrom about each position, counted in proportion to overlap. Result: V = 6.748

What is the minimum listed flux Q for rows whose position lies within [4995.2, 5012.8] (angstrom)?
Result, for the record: 6.604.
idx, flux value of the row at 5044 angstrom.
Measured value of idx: 6.709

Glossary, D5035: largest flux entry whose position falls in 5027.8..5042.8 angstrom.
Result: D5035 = 7.312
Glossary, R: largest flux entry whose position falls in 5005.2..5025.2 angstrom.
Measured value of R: 7.015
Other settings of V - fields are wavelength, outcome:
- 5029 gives 7.082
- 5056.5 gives 7.127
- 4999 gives 6.892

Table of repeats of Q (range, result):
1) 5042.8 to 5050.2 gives 6.669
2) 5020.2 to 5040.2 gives 6.034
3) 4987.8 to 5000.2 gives 6.892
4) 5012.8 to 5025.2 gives 6.255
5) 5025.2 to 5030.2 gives 7.039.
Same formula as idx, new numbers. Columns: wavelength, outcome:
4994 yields 7.547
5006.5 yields 6.604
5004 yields 7.04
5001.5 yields 6.759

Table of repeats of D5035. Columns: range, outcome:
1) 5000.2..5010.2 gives 7.04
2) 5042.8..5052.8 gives 7.145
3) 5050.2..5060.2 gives 7.316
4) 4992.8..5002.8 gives 7.547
